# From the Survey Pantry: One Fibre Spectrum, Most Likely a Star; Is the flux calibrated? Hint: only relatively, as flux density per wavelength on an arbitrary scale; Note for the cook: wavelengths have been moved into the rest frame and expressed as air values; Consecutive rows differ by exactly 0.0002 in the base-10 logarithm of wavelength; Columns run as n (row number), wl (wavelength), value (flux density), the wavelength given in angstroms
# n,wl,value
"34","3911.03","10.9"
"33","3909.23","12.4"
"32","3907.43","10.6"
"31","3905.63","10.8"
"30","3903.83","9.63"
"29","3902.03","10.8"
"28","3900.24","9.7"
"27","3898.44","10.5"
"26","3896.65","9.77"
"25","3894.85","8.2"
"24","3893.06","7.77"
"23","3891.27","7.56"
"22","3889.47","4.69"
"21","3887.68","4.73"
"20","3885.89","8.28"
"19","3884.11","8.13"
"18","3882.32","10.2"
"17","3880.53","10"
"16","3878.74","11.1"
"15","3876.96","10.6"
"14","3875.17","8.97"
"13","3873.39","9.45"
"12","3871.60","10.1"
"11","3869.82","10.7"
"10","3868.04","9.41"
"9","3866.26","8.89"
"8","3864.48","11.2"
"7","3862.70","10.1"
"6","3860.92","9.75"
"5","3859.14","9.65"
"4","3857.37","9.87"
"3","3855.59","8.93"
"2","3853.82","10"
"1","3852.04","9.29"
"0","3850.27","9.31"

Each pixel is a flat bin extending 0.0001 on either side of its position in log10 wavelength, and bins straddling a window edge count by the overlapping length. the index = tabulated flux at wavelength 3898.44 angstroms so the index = 10.5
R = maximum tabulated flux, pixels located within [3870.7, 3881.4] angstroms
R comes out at 11.1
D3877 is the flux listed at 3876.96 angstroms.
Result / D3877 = 10.6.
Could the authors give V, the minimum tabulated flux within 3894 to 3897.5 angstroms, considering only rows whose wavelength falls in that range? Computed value 8.2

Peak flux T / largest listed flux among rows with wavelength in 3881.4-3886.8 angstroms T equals 10.2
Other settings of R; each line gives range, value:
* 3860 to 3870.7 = 11.2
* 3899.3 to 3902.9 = 10.8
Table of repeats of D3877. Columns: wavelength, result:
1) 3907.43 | 10.6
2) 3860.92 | 9.75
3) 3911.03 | 10.9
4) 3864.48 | 11.2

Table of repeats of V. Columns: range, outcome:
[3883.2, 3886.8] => 8.13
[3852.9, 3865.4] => 8.93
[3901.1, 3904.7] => 9.63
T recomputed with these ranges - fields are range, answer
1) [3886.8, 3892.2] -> 7.56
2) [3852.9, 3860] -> 10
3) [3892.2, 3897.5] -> 9.77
